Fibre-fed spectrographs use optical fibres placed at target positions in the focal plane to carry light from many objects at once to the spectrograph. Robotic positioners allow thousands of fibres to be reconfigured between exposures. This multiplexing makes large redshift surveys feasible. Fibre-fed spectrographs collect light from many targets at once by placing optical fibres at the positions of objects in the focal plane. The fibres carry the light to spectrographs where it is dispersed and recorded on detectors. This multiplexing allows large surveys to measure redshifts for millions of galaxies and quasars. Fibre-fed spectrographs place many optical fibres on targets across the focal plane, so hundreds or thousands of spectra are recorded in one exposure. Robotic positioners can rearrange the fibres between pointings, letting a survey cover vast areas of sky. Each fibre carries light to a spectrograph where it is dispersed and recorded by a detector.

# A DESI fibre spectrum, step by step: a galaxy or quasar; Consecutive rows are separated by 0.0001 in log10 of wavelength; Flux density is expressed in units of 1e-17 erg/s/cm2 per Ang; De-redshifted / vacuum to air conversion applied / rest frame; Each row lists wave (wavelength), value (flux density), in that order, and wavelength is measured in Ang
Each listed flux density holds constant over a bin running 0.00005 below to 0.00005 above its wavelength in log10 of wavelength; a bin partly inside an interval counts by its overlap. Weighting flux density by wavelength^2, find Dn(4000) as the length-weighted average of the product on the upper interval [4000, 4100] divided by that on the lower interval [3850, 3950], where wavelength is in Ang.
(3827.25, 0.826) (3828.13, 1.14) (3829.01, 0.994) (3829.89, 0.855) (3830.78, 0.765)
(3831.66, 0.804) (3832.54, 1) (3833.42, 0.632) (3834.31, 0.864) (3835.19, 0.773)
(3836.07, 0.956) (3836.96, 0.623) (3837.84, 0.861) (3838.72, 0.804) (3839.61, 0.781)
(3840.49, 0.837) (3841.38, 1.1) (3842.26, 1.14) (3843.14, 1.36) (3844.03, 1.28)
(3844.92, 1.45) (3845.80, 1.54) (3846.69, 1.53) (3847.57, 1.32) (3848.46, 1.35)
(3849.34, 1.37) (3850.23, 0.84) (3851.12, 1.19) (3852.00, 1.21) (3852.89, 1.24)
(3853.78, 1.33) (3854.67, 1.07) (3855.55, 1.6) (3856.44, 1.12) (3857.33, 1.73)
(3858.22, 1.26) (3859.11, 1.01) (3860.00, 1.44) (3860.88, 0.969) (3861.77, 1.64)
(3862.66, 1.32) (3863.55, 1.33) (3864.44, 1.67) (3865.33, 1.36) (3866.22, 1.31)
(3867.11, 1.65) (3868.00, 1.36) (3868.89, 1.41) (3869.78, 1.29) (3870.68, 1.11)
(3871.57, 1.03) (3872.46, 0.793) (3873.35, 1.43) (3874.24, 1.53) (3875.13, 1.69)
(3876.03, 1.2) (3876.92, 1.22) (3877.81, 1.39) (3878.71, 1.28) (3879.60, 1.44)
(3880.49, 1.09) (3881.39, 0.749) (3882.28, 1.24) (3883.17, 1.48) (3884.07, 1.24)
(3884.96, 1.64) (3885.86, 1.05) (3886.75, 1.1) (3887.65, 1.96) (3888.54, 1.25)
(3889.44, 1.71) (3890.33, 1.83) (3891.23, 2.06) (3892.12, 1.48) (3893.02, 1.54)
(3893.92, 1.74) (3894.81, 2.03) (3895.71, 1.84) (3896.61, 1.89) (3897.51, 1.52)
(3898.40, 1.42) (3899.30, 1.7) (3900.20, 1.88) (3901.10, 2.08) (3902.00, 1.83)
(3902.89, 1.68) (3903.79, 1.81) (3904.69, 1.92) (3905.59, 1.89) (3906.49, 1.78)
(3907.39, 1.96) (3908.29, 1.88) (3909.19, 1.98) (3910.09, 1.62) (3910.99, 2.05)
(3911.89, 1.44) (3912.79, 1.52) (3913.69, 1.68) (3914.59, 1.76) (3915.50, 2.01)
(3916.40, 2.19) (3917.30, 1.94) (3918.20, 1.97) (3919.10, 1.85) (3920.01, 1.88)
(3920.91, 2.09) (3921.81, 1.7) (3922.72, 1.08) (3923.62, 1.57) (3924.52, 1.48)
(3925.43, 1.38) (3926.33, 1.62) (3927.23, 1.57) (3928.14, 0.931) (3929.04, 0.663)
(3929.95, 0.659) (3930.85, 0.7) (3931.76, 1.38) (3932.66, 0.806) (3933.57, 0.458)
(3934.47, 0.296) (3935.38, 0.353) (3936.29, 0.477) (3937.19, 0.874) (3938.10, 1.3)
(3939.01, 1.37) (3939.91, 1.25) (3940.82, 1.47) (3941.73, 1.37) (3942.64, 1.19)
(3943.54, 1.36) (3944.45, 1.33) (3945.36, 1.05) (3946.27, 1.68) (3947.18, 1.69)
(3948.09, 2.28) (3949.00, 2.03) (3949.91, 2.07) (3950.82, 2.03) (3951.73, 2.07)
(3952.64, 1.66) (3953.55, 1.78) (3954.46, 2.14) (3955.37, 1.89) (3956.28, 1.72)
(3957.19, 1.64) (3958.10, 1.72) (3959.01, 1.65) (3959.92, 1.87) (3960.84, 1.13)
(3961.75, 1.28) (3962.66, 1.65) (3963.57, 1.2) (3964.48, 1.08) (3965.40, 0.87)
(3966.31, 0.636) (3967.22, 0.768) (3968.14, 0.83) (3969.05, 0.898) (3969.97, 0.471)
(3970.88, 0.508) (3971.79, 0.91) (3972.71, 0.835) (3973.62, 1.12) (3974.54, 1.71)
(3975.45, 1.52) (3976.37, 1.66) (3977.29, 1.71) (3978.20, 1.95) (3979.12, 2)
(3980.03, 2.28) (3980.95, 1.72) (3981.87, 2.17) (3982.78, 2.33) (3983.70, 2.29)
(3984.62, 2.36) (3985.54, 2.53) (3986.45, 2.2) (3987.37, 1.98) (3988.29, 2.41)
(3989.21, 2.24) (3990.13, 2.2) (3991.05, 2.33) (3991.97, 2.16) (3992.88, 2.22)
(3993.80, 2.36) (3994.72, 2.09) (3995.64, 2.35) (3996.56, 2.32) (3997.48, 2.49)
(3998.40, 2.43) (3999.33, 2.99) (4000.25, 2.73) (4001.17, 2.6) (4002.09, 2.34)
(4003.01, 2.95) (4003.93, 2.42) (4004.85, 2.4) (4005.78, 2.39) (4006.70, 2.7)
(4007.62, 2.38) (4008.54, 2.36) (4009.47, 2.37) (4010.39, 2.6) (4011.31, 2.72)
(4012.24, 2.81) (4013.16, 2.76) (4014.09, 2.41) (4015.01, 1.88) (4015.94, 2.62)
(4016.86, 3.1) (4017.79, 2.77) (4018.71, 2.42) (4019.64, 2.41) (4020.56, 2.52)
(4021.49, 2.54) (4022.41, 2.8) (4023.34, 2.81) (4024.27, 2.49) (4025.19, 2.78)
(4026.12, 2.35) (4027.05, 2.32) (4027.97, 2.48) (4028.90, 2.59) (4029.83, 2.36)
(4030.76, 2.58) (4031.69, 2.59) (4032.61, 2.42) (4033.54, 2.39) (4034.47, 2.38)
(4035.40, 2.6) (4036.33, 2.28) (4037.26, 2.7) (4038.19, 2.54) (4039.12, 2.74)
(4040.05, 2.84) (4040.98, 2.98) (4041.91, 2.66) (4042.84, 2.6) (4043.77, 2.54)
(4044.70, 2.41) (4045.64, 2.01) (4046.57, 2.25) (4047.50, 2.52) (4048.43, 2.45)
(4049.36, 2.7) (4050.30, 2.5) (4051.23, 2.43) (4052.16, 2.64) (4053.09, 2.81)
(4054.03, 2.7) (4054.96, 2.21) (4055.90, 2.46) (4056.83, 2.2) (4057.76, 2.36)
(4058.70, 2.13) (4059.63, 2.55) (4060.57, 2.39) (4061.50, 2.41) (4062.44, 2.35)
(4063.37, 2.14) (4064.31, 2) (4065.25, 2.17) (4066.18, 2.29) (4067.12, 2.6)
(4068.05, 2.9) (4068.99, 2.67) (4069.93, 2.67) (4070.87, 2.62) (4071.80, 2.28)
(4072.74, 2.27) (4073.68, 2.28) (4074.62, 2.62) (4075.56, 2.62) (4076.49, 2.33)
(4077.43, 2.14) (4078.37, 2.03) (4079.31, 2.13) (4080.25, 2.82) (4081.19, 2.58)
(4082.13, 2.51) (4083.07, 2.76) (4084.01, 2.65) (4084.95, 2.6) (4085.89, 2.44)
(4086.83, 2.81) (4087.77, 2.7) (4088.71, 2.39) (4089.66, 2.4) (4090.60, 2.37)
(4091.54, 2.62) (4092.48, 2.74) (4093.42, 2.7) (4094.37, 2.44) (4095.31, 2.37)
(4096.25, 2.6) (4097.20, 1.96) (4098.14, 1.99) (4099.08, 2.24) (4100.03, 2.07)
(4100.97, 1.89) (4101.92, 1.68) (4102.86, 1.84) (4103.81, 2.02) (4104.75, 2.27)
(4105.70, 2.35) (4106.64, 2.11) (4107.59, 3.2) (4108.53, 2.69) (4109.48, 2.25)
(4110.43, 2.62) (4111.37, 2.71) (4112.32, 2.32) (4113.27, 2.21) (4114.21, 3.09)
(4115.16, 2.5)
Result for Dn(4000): 1.86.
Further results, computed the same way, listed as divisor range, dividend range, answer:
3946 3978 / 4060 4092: 1.79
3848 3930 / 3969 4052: 1.64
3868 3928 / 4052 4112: 1.66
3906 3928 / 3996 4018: 1.54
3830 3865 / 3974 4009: 2.11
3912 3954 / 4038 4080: 1.82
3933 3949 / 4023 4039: 2.21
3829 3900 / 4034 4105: 2.08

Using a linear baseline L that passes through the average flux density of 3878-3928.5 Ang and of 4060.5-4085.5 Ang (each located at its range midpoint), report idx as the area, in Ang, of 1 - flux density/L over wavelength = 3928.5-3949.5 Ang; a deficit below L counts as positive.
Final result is 8.0 Ang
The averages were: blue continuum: 1.65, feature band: 1.13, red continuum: 2.44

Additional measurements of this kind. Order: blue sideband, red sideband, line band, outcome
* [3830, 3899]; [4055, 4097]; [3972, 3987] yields 0.3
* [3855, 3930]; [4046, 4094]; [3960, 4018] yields 1.6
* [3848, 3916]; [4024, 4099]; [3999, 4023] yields -4.1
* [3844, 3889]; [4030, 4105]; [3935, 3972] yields 9.0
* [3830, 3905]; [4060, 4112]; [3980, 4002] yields -4.3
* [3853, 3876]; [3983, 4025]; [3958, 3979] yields 9.3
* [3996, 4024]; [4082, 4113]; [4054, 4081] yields 0.8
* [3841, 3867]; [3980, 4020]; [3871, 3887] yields 2.7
